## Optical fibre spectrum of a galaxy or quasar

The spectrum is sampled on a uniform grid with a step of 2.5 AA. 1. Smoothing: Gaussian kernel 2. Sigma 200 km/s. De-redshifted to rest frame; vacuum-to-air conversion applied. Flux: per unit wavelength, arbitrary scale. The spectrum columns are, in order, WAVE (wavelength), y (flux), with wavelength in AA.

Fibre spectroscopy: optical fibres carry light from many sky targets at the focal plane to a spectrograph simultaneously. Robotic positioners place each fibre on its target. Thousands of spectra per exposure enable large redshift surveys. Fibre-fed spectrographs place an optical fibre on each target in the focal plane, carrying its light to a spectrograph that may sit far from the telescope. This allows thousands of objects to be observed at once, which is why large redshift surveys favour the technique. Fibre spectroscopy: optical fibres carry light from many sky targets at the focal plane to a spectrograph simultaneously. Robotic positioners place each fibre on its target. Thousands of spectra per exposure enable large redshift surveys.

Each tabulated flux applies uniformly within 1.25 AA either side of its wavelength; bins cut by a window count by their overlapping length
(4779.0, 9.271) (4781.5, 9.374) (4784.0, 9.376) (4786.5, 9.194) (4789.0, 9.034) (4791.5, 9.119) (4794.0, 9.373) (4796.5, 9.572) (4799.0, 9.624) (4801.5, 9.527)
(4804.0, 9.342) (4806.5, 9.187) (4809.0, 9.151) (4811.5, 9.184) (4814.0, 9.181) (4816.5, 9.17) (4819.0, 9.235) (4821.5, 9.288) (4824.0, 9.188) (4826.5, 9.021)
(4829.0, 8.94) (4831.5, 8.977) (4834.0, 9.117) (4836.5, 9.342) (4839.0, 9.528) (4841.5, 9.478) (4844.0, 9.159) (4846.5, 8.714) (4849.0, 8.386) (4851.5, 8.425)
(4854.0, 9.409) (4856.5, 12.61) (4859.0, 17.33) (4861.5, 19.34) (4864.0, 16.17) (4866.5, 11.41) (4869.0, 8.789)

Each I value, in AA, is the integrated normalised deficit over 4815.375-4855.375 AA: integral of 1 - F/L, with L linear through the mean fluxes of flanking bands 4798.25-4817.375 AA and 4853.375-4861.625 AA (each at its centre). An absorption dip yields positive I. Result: 9.71 AA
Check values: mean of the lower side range 9.29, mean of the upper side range 14.4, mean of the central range 9.1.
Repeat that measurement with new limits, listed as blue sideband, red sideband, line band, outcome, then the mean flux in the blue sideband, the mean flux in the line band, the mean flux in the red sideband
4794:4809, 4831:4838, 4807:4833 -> 0.4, 9.42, 9.13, 9.18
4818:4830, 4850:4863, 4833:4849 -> 3.0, 9.14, 9.16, 13.4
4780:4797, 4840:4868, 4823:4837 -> 2.3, 9.28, 9.08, 11.8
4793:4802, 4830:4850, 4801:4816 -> 0.3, 9.53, 9.24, 9.09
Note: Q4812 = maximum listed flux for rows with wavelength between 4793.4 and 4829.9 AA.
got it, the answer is 9.624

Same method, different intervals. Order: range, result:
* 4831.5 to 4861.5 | 19.34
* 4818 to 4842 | 9.528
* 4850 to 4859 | 17.33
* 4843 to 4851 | 9.159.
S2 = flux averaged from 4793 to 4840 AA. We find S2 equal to 9.26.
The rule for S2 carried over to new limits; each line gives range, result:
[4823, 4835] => 9.04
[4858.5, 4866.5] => 16.7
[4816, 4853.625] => 9.07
